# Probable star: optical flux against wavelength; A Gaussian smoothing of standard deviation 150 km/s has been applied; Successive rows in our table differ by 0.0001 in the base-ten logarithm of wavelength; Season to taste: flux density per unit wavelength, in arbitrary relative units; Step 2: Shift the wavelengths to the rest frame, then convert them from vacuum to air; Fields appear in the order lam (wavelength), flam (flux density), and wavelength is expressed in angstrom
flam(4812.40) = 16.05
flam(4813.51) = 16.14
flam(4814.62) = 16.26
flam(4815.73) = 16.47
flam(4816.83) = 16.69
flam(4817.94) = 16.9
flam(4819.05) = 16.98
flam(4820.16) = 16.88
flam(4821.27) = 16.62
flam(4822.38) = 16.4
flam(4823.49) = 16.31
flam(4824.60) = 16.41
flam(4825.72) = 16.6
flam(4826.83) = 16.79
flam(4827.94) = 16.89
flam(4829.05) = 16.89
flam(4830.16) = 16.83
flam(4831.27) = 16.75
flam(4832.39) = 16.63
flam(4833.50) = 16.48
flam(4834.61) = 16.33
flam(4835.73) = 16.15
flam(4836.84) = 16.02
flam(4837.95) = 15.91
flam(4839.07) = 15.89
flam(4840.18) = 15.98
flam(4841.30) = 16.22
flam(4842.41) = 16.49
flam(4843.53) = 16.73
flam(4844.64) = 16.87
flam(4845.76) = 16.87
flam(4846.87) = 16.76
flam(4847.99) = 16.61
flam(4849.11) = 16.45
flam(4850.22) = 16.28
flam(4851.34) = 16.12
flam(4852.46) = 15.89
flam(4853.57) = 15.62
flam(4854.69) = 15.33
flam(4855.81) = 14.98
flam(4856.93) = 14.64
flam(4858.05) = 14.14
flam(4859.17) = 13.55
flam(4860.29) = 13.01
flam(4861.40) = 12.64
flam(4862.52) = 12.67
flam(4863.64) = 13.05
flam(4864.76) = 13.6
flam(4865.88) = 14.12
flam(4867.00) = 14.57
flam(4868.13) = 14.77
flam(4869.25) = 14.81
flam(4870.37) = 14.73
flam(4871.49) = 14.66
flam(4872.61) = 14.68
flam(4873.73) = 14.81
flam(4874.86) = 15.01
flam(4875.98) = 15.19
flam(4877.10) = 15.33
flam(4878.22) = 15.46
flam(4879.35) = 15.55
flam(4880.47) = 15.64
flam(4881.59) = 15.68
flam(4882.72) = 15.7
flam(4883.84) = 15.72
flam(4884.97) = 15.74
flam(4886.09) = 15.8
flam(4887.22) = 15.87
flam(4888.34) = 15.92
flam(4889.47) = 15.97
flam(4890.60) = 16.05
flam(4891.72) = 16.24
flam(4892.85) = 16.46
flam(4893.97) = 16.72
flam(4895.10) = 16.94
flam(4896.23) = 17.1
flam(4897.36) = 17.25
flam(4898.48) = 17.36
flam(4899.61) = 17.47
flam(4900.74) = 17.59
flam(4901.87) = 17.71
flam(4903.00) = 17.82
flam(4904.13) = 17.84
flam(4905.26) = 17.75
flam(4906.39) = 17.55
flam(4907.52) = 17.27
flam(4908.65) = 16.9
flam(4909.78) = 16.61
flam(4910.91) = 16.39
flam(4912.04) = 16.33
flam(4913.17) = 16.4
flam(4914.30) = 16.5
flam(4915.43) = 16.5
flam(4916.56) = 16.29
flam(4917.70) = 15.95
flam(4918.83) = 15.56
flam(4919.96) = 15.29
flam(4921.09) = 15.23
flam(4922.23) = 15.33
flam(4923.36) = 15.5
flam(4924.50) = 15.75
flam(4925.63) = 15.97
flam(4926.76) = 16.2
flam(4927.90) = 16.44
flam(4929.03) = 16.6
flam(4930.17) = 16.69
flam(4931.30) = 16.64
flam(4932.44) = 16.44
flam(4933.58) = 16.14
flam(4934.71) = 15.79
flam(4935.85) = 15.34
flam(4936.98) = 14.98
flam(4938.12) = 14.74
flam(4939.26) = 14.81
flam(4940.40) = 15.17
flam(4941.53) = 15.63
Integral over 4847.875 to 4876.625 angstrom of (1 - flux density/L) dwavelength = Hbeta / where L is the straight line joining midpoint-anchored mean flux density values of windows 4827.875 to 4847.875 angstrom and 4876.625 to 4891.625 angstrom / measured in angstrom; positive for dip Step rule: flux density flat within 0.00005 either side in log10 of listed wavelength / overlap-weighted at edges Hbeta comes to 2.56 angstrom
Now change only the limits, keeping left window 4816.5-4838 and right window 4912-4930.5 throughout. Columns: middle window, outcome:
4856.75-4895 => 3.1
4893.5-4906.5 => -1.0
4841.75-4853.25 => 0.0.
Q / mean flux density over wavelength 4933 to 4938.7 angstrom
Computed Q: 15.4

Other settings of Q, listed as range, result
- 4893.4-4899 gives 17.1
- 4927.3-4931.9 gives 16.6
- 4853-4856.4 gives 15.3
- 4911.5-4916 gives 16.5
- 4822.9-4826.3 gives 16.4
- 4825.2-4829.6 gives 16.8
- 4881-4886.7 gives 15.7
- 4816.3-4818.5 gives 16.8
